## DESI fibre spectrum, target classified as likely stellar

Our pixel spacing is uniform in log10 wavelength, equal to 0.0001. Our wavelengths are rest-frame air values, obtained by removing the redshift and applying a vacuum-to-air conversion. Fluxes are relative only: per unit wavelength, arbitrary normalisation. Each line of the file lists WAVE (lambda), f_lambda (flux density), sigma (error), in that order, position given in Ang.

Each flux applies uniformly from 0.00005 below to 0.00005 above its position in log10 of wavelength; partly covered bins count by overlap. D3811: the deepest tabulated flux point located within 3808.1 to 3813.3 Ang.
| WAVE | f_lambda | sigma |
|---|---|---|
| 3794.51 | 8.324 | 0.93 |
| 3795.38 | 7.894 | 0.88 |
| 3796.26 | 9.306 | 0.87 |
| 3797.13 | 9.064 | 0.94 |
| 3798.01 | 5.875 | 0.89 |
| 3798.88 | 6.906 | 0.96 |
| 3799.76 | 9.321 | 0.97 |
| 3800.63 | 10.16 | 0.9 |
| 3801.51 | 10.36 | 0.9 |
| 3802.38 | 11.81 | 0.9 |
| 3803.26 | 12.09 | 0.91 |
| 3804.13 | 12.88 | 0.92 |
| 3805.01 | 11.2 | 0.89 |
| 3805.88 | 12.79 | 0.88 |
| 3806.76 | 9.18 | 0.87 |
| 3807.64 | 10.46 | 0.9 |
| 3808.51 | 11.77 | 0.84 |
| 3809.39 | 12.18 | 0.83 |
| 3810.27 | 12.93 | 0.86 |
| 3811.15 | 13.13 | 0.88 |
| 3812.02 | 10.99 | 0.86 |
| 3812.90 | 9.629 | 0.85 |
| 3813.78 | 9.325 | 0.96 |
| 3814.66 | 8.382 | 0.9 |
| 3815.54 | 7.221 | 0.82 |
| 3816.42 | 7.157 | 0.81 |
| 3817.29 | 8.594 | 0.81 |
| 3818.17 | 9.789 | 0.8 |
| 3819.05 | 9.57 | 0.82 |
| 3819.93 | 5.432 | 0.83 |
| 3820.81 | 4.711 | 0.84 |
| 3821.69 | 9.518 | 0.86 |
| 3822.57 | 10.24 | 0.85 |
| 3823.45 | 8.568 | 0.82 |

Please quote 9.629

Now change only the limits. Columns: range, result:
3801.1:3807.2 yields 9.18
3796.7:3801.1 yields 5.875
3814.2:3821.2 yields 4.711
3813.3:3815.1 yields 8.382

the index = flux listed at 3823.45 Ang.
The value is 8.568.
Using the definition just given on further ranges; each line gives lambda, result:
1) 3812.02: 10.99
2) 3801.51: 10.36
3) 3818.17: 9.789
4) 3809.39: 12.18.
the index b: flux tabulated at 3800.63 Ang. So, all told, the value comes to 10.16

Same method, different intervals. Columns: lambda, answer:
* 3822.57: 10.24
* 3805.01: 11.2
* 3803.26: 12.09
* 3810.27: 12.93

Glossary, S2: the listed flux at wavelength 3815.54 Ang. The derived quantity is 7.221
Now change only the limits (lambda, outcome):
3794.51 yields 8.324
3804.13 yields 12.88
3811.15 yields 13.13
